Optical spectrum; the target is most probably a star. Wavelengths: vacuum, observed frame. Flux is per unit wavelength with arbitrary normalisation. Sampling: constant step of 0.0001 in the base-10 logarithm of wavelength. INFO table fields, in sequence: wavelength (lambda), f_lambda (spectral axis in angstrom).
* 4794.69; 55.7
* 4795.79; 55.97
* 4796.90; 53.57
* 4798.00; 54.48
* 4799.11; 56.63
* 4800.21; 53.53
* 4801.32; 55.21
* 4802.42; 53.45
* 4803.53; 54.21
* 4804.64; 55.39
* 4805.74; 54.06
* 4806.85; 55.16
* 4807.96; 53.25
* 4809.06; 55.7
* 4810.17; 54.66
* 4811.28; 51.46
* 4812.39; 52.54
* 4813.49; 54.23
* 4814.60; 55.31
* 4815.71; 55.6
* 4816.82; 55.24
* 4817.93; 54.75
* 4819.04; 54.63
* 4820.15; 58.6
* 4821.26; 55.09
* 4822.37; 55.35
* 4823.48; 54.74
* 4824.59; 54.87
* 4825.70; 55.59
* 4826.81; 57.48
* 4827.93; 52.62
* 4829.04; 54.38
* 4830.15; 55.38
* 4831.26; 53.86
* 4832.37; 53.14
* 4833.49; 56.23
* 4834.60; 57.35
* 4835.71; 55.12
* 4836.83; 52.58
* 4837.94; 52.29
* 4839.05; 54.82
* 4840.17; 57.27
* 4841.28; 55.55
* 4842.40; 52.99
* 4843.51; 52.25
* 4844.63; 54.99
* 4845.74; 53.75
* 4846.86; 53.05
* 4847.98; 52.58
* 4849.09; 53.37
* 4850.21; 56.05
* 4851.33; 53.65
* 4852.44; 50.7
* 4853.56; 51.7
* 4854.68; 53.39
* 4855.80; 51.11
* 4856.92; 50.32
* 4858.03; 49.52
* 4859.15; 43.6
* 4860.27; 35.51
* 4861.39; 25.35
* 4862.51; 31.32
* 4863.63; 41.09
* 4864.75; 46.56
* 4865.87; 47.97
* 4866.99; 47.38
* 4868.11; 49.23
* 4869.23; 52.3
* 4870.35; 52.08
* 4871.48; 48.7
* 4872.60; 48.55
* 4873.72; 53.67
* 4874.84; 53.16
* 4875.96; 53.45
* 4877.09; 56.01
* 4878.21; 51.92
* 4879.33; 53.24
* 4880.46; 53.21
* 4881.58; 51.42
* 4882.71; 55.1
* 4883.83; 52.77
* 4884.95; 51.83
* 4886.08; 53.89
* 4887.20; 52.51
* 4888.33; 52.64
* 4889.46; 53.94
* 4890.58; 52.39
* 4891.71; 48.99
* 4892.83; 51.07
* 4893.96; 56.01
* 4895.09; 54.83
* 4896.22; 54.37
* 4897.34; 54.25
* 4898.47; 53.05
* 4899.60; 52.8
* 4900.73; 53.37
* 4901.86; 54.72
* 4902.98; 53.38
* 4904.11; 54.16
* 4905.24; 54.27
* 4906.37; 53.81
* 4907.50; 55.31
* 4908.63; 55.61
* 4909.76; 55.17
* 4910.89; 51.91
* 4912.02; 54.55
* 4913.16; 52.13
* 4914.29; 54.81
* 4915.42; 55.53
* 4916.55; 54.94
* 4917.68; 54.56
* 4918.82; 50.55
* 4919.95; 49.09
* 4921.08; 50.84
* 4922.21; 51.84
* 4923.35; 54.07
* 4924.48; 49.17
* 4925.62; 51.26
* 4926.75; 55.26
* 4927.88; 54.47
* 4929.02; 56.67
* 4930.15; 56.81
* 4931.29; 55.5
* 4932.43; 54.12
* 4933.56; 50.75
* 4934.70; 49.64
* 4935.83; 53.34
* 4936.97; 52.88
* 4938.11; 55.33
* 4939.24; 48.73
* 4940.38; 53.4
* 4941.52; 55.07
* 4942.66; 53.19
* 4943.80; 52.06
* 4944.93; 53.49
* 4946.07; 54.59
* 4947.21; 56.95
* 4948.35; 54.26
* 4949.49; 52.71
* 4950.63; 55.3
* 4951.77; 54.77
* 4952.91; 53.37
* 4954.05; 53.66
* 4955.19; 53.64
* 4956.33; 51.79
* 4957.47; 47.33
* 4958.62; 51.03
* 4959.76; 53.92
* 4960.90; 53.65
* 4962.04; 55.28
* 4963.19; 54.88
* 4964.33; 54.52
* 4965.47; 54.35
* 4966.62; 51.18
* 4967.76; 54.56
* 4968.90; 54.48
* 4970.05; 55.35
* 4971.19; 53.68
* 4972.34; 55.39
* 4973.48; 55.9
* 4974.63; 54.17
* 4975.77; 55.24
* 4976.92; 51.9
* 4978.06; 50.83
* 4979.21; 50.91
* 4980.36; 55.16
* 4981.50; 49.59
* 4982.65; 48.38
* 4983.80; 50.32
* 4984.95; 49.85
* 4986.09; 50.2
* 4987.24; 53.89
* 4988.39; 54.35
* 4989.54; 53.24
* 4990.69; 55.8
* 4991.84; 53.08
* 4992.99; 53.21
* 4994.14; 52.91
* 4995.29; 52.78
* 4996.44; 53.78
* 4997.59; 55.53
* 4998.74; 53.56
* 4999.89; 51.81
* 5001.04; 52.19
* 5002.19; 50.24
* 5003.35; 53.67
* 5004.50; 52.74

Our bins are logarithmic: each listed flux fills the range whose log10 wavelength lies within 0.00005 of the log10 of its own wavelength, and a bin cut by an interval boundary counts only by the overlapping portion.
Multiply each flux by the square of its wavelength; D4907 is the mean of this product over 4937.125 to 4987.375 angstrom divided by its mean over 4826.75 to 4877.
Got 1.09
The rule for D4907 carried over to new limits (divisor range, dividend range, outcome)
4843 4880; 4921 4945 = 1.11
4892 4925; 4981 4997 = 1.01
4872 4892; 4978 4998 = 1.04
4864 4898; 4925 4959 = 1.05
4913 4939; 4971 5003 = 1.02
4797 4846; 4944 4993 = 1.03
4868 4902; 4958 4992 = 1.04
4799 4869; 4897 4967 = 1.06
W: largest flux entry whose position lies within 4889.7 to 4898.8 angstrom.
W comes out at 56.01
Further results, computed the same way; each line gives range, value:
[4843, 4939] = 56.81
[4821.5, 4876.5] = 57.48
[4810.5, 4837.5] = 58.6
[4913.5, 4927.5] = 55.53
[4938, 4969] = 56.95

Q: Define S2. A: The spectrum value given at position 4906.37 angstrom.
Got 53.81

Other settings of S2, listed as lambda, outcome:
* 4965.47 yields 54.35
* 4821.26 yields 55.09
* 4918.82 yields 50.55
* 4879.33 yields 53.24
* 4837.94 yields 52.29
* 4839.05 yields 54.82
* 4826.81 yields 57.48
